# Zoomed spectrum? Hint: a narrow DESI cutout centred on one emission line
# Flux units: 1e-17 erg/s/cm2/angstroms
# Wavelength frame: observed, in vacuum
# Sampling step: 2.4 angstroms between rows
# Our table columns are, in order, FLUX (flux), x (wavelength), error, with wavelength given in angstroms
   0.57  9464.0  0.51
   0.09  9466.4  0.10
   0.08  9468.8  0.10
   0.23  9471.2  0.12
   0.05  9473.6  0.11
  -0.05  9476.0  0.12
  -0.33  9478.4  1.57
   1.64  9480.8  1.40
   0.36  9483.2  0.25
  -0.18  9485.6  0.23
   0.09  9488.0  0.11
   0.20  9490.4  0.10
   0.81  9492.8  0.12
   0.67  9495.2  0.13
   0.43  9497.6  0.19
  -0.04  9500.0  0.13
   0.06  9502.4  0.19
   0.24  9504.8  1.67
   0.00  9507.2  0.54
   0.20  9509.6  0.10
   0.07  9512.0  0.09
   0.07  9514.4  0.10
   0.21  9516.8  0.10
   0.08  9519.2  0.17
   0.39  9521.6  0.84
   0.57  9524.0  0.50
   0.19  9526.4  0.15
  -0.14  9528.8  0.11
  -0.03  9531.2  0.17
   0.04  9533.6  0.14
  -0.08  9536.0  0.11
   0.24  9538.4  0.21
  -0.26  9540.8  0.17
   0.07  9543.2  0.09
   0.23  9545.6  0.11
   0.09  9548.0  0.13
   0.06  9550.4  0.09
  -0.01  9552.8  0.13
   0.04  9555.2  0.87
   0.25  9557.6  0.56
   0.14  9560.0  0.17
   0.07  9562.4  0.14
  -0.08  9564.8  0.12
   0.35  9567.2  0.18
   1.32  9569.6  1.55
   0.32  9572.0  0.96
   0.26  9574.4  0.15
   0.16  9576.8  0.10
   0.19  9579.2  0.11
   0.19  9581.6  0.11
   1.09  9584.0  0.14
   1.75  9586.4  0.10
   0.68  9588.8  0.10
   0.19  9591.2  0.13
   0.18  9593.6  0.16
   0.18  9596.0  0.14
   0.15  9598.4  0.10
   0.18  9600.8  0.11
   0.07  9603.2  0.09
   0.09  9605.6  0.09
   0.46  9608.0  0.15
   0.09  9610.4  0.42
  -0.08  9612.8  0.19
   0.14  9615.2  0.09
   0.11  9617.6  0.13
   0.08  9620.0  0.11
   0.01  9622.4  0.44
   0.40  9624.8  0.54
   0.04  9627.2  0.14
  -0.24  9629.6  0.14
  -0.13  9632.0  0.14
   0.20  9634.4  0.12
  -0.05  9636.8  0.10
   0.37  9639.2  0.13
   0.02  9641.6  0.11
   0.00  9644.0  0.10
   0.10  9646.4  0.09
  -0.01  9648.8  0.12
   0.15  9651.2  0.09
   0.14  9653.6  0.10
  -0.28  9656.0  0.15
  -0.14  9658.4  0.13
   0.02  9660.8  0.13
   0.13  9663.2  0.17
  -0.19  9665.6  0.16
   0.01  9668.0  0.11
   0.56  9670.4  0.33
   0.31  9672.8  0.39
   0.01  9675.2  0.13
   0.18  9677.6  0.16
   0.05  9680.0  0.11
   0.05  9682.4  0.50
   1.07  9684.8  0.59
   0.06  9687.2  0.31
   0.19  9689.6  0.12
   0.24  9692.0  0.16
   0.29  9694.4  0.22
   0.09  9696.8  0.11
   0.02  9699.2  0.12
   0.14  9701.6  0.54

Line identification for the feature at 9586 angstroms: [O III] 5007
